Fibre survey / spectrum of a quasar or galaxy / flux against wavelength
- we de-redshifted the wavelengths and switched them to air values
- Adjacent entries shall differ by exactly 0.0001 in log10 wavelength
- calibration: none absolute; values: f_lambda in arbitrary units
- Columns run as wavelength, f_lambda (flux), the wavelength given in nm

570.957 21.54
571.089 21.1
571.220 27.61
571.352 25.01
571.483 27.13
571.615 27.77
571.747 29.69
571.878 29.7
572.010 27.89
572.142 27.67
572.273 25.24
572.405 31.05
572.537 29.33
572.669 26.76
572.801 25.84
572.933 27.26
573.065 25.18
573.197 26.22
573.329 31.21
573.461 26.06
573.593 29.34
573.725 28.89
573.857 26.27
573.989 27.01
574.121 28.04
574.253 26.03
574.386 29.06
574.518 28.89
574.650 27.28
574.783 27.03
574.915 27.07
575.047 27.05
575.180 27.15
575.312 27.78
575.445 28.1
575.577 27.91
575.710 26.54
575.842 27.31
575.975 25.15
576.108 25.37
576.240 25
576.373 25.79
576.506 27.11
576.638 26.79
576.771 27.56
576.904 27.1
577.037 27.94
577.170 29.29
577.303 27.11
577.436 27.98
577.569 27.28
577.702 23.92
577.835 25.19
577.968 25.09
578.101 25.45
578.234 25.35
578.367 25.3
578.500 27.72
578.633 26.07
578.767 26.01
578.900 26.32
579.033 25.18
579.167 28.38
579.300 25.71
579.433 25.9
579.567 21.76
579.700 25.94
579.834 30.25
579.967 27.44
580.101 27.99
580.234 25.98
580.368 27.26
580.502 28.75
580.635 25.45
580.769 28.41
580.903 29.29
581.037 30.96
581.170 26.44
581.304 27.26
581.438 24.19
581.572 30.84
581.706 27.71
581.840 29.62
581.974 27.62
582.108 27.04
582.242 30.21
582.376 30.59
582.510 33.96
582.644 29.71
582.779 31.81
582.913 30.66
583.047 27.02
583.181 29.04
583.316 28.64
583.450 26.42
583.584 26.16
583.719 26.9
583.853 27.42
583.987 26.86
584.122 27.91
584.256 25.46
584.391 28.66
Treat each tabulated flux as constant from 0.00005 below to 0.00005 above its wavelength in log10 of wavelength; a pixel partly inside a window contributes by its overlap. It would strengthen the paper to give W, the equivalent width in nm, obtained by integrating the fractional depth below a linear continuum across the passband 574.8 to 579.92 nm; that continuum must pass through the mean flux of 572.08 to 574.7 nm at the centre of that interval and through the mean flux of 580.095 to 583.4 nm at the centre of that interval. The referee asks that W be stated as 0.29 nm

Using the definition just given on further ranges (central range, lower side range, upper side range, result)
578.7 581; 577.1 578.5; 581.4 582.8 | 0.07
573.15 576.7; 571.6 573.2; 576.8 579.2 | -0.01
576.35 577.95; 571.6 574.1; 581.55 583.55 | 0.09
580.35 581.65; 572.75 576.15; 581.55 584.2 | 0.02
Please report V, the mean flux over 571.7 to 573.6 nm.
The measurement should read 27.8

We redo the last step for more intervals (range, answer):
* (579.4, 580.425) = 26.6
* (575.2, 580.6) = 26.6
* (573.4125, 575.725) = 27.6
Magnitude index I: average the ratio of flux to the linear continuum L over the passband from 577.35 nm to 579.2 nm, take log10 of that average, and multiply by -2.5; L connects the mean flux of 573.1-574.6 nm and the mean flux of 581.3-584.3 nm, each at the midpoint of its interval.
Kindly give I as 0.084 mag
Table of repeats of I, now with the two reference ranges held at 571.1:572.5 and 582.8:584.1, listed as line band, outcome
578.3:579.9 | 0.063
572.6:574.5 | 0.011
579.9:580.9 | 0.013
